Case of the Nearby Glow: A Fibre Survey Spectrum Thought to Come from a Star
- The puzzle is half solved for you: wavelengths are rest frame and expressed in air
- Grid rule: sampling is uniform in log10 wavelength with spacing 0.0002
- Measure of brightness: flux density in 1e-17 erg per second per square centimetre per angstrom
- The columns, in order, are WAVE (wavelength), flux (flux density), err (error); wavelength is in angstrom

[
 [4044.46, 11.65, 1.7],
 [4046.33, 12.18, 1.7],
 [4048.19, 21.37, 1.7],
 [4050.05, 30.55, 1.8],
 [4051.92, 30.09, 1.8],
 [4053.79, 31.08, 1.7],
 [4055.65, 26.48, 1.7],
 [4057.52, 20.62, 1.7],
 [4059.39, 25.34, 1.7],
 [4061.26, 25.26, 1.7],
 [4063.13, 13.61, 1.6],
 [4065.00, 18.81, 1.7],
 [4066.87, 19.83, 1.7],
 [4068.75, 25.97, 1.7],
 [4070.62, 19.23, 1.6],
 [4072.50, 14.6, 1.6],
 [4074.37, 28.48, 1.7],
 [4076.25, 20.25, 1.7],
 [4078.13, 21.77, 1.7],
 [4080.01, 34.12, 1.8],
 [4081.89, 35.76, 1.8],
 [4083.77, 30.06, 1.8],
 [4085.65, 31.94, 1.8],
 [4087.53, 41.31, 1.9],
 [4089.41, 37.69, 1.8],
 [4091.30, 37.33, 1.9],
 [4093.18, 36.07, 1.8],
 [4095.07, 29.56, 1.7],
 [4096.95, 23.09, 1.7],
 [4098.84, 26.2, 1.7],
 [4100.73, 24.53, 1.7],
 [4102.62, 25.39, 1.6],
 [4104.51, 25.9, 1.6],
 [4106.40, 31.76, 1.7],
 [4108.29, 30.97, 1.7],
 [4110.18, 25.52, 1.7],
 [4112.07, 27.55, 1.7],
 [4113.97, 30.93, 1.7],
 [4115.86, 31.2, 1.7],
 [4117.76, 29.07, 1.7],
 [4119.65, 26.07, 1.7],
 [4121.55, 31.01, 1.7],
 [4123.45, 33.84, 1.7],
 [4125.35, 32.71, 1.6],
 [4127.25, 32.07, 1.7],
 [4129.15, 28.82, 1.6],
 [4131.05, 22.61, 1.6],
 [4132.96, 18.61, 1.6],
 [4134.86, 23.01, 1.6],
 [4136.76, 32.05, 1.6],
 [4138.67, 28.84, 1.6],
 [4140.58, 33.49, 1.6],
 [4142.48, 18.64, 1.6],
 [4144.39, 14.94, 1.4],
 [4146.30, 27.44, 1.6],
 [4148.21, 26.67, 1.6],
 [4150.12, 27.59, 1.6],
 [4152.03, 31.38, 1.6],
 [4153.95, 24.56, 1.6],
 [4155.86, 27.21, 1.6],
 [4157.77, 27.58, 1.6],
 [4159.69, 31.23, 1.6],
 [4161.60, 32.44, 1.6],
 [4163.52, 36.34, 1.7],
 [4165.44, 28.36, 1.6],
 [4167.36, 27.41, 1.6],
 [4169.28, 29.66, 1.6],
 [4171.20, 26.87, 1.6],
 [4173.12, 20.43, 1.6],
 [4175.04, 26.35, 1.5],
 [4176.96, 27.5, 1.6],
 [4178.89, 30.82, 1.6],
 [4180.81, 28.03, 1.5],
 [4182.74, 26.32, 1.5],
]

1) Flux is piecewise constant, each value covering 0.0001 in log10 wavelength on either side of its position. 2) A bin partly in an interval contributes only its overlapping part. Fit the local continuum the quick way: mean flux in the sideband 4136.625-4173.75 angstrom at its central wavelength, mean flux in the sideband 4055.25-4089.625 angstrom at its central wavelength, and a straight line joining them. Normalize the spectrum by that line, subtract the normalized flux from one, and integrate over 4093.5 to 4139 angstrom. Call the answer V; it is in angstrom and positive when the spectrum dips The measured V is -2.4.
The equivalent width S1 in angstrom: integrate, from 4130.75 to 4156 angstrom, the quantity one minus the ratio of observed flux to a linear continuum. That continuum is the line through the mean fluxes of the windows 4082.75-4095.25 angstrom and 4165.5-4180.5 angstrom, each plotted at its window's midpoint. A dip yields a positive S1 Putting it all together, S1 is 3.7 angstrom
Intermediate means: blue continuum 35.2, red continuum 27.1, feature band 25.5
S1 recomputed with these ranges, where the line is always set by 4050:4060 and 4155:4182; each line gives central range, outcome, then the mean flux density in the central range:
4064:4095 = -0.99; 28.3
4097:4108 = 0.41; 26.7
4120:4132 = -0.83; 30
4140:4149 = 1.42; 23.8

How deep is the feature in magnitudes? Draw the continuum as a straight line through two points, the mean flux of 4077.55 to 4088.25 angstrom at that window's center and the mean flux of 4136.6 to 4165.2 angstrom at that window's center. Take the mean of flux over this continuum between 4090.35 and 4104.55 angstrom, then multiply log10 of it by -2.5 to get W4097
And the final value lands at 0.11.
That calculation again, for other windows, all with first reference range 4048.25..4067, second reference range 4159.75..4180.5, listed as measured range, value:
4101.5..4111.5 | -0.07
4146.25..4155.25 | 0.02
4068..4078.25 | 0.15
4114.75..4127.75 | -0.15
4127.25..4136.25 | 0.11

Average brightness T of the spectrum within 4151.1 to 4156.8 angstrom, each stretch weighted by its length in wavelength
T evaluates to 27.7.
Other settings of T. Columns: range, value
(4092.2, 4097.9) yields 29.6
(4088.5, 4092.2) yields 37.4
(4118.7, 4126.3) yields 30.9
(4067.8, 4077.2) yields 21.7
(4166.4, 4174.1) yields 26.1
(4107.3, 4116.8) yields 29.3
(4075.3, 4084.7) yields 28.4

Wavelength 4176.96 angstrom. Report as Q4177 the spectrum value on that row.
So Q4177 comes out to 27.5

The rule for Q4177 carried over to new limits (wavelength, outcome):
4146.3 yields 27.44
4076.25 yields 20.25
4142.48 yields 18.64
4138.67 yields 28.84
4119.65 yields 26.07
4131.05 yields 22.61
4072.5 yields 14.6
